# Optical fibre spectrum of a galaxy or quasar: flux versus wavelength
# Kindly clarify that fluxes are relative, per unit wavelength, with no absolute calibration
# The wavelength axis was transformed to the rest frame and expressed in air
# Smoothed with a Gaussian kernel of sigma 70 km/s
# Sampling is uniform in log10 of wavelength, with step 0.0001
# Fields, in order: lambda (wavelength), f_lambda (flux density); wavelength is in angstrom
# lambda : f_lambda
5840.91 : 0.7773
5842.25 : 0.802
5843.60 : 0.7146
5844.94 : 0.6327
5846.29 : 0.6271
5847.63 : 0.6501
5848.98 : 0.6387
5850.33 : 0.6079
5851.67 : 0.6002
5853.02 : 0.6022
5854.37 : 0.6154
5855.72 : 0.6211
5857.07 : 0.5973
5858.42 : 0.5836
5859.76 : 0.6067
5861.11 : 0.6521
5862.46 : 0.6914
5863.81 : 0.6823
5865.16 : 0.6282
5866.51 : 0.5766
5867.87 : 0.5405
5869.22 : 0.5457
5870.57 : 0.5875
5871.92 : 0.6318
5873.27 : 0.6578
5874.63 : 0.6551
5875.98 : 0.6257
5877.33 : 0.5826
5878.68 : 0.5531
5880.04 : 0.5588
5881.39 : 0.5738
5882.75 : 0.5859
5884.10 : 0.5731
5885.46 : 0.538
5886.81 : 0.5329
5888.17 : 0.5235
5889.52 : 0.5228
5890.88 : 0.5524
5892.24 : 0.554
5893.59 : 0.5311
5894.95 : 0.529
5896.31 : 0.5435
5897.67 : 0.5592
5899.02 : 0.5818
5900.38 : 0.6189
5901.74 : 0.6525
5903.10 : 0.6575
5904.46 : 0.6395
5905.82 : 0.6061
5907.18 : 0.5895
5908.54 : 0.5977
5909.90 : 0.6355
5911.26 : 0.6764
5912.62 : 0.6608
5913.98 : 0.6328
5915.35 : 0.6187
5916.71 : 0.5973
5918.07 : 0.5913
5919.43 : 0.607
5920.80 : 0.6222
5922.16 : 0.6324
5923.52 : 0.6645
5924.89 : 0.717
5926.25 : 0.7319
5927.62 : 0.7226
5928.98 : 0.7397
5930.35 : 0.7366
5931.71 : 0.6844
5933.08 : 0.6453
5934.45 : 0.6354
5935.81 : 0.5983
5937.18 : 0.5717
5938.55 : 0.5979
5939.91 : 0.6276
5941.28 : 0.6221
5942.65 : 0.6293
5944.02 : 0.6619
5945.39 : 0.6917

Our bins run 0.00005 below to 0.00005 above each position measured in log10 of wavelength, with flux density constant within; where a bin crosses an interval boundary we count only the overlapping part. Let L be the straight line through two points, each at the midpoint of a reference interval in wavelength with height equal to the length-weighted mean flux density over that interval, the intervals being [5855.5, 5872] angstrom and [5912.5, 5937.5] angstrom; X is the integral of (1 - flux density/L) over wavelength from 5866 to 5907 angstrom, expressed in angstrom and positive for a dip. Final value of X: 3.0 angstrom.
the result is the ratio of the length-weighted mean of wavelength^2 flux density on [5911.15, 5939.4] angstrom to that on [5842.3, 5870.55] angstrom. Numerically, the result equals 1.1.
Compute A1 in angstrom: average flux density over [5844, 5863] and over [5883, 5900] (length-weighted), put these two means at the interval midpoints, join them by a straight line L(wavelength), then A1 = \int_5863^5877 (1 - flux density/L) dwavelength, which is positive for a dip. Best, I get -0.5 angstrom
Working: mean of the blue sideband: 0.624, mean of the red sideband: 0.548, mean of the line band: 0.613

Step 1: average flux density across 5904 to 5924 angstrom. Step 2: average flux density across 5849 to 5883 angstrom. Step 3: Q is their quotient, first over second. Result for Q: 1.03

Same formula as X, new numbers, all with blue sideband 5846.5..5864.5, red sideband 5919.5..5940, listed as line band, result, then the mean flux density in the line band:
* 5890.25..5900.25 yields 1.4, 0.554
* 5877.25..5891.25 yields 1.9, 0.553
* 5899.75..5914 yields 0.4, 0.634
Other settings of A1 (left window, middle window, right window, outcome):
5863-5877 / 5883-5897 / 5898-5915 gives 1.8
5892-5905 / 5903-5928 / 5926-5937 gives -0.2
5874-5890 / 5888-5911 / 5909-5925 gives 0.7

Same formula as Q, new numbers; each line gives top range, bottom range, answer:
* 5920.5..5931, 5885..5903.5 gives 1.24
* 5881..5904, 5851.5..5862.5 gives 0.92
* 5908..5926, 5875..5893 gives 1.14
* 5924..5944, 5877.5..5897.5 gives 1.20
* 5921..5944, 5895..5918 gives 1.07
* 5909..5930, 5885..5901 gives 1.20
